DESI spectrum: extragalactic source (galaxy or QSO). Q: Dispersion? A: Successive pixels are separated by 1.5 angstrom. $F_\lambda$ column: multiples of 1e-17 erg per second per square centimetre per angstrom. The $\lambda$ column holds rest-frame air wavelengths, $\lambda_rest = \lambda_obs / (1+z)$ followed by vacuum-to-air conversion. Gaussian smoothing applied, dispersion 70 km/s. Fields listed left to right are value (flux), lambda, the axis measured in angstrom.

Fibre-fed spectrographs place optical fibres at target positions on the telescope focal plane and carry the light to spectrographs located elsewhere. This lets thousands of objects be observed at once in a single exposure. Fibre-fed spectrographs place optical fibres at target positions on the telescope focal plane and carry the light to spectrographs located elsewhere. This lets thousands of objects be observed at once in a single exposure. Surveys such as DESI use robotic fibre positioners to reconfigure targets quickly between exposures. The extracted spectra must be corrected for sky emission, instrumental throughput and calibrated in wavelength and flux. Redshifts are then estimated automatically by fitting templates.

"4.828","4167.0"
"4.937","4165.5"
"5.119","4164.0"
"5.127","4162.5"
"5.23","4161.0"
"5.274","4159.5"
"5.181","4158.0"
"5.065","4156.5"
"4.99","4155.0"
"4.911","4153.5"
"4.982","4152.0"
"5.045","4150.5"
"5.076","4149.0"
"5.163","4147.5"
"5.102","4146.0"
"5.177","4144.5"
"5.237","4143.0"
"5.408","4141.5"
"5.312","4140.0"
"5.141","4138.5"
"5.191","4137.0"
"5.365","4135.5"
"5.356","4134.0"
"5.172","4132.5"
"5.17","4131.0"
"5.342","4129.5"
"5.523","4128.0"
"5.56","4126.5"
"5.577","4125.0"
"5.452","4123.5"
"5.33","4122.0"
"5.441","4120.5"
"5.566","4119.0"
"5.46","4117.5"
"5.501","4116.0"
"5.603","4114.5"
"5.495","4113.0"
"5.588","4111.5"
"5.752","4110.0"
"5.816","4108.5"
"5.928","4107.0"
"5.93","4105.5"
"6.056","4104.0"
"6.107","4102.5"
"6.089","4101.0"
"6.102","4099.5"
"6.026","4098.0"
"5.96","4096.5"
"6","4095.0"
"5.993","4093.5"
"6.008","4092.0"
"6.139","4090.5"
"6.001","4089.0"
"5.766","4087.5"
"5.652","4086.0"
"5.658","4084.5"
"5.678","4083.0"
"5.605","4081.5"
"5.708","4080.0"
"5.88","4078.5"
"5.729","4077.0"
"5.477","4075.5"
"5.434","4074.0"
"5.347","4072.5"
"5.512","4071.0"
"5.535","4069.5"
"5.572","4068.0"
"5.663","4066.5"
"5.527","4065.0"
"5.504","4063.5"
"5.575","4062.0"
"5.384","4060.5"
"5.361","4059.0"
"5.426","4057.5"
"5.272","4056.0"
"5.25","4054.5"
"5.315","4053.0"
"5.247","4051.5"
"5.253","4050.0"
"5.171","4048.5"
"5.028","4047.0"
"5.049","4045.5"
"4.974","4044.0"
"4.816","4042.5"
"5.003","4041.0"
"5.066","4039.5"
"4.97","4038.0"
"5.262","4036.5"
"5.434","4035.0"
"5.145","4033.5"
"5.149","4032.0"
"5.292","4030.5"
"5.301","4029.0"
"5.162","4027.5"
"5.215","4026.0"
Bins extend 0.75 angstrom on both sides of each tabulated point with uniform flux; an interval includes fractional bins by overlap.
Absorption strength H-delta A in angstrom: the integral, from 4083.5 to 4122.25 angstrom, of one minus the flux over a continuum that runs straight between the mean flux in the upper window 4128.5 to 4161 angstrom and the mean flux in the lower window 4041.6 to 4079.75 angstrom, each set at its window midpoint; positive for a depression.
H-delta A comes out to -3.9 angstrom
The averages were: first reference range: 5.37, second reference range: 5.18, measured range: 5.81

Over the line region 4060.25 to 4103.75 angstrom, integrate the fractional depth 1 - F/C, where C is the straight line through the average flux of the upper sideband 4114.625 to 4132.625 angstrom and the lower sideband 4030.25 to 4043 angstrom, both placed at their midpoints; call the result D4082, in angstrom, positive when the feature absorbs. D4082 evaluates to -3.8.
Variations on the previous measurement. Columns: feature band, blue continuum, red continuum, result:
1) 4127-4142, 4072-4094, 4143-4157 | -0.2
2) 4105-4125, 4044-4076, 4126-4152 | -1.2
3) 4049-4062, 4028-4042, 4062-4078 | 0.1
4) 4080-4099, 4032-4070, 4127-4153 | -2.3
